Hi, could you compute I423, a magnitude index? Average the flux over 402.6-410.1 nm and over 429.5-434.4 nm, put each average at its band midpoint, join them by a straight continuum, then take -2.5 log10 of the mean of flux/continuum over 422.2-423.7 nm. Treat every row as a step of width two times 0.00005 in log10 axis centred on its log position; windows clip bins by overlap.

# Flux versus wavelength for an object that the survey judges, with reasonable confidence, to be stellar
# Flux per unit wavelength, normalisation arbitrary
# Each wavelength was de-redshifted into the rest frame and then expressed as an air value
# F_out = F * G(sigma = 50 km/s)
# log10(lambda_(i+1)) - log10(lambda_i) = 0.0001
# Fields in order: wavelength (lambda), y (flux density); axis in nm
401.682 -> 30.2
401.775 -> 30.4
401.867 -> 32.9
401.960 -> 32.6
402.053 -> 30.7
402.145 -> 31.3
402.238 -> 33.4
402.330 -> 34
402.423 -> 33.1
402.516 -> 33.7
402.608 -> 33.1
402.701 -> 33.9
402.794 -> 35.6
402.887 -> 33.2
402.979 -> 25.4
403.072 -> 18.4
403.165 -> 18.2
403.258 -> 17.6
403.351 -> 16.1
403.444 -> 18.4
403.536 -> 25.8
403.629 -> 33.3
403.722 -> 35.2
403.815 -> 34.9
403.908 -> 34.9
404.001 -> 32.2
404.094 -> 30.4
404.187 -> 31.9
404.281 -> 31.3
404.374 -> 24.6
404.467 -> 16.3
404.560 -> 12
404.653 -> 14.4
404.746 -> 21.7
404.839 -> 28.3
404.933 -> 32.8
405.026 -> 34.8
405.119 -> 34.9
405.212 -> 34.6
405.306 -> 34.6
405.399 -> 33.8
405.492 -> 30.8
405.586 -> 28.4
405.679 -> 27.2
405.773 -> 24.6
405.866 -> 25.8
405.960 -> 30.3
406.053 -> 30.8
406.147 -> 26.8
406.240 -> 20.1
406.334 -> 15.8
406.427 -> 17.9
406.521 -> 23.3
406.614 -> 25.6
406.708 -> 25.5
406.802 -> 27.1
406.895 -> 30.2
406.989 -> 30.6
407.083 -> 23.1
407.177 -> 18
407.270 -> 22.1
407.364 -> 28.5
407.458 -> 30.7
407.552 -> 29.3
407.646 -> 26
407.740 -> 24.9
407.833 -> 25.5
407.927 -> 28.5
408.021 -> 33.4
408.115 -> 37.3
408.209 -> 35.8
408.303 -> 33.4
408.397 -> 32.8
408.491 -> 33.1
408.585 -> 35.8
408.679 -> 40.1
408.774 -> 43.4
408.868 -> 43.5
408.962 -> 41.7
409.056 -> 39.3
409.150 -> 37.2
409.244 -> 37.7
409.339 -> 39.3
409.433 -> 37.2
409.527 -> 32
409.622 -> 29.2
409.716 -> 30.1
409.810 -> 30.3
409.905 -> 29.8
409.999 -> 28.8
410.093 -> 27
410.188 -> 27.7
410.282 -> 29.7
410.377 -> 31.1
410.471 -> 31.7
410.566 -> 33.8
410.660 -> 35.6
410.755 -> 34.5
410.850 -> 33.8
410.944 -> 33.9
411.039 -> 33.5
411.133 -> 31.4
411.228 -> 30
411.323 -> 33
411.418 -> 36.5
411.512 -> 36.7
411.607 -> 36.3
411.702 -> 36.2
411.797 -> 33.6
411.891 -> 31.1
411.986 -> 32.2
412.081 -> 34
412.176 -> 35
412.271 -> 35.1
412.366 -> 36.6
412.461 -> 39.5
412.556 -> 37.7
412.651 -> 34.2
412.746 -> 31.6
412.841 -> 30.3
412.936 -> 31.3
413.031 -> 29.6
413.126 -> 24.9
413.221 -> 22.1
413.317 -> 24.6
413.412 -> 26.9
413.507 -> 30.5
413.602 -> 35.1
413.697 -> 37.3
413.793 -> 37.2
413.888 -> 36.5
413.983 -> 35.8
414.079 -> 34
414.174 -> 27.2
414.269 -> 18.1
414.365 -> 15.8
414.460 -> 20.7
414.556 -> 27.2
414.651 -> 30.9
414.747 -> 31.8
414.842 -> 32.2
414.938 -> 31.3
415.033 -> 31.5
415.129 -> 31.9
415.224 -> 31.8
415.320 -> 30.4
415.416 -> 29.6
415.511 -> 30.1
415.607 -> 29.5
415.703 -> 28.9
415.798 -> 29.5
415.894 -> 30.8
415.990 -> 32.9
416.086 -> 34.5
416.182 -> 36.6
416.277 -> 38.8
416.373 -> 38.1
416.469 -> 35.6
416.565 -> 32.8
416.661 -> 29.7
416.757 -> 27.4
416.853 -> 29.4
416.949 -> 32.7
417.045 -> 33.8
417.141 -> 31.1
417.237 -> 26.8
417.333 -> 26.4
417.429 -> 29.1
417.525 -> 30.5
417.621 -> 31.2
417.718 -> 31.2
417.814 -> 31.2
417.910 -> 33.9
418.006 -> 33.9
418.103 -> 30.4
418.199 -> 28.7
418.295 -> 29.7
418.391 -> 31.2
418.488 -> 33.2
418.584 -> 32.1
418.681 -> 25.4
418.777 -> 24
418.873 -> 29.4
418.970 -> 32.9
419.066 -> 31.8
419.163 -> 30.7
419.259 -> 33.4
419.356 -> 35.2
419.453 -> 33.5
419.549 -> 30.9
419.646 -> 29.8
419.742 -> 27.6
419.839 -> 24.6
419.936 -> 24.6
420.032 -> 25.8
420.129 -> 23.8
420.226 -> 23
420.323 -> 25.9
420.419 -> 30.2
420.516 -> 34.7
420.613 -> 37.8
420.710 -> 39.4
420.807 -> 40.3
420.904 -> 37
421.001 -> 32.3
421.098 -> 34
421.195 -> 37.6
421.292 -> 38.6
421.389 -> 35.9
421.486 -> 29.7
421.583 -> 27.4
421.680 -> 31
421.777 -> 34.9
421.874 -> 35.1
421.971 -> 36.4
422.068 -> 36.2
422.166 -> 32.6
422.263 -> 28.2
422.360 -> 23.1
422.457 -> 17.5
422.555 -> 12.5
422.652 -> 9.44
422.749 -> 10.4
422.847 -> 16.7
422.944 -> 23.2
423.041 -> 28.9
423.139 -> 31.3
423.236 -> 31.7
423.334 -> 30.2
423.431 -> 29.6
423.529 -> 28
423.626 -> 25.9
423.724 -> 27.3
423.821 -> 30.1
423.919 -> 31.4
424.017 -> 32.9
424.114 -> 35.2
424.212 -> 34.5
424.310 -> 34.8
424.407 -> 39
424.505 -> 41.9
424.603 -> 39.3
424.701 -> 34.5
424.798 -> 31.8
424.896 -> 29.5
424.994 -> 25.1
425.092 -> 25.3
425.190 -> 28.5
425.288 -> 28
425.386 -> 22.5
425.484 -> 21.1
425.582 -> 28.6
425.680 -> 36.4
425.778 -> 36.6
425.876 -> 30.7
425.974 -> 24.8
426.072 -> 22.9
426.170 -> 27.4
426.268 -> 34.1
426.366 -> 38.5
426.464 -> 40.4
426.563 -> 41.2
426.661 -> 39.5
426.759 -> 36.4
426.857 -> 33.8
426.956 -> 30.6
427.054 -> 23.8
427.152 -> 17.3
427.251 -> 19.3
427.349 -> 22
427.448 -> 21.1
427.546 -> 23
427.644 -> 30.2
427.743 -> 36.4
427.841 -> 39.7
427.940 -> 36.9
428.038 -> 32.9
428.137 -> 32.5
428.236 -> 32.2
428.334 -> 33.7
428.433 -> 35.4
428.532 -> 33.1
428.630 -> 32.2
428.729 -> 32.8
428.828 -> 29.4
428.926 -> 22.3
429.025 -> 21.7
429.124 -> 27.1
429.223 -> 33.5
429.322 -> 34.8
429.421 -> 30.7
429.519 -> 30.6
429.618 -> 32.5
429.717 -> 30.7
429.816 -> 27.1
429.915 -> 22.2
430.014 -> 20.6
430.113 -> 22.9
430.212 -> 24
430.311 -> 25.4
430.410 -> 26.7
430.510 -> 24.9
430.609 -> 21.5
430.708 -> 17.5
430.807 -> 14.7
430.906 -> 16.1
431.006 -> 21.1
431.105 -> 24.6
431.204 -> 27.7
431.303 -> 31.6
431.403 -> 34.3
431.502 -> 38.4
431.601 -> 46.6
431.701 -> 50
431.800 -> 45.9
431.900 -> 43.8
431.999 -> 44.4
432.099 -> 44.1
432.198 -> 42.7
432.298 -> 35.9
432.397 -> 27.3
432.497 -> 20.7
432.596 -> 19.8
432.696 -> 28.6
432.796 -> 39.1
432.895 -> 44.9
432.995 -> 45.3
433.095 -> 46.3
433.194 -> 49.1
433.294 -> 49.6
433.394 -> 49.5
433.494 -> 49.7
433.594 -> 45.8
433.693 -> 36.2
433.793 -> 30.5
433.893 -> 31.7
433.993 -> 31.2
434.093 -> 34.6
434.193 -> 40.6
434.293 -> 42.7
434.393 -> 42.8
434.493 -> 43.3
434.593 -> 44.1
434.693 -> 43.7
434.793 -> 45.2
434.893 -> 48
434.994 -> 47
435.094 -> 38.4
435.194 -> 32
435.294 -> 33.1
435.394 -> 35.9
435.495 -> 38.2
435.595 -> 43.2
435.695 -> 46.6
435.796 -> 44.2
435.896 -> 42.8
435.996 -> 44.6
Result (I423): 0.35 mag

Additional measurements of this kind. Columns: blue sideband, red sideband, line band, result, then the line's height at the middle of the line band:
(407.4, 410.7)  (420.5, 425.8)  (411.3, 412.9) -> -0.07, 32.6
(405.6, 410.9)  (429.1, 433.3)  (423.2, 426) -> 0.02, 31.6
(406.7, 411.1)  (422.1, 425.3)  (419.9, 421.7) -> -0.11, 28.9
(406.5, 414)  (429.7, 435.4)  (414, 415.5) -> 0.15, 32.8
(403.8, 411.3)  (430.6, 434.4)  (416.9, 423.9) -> 0.12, 33.2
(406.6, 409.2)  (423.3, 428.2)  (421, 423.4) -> 0.11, 31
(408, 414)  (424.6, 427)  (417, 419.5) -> 0.06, 32.5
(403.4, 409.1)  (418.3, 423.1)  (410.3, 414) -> -0.13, 29.3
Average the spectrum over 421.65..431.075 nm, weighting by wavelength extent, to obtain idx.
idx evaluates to 28.7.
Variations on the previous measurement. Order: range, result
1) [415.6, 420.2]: 30.7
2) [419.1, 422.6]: 30.9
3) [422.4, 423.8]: 23.2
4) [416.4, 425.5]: 30.1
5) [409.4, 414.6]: 31.5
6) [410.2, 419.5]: 31.6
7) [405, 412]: 31.2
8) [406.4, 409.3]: 31.1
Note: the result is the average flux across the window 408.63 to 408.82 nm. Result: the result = 41.5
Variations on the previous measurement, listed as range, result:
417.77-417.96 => 32.7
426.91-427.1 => 27.2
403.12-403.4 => 17.3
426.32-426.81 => 39.2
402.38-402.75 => 33.5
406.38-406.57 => 20.7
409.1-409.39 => 38.1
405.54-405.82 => 26.8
